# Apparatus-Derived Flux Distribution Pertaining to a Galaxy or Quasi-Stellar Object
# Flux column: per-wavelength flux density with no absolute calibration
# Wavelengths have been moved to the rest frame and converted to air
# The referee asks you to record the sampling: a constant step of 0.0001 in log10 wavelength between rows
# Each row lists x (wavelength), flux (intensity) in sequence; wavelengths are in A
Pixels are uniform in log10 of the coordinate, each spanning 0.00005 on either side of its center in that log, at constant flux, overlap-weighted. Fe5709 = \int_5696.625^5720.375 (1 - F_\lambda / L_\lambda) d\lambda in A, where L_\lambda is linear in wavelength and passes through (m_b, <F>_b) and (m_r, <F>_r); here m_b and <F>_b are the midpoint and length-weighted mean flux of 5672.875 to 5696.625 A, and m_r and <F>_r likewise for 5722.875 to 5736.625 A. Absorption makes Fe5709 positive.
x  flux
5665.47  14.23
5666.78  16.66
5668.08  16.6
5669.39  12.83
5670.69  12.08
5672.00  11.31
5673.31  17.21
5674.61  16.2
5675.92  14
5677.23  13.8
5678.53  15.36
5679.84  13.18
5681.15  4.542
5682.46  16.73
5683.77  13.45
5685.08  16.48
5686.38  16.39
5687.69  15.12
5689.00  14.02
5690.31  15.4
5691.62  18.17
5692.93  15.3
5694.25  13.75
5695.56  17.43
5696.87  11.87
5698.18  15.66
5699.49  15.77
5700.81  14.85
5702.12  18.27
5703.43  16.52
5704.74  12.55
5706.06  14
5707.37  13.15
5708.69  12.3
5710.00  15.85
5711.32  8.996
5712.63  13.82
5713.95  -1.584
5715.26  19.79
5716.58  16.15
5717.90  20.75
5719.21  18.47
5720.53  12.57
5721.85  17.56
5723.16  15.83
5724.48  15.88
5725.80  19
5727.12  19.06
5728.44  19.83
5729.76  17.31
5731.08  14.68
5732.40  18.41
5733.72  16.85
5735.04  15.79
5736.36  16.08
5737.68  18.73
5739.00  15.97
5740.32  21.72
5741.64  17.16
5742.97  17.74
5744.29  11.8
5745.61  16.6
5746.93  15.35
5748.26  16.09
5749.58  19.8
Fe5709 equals 2.58 A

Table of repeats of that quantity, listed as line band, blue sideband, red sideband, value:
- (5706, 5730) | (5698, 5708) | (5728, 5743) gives 1.6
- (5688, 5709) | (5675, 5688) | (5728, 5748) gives -0.3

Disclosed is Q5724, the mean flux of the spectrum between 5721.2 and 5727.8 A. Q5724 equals 17.5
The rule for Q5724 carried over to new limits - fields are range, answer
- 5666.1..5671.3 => 14.6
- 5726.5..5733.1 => 17.8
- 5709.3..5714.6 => 9.31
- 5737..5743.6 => 18.3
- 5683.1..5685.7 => 14.9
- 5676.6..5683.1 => 12.7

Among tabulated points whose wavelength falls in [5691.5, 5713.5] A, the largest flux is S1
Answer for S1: 18.27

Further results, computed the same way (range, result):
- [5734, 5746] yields 21.72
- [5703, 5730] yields 20.75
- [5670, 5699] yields 18.17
